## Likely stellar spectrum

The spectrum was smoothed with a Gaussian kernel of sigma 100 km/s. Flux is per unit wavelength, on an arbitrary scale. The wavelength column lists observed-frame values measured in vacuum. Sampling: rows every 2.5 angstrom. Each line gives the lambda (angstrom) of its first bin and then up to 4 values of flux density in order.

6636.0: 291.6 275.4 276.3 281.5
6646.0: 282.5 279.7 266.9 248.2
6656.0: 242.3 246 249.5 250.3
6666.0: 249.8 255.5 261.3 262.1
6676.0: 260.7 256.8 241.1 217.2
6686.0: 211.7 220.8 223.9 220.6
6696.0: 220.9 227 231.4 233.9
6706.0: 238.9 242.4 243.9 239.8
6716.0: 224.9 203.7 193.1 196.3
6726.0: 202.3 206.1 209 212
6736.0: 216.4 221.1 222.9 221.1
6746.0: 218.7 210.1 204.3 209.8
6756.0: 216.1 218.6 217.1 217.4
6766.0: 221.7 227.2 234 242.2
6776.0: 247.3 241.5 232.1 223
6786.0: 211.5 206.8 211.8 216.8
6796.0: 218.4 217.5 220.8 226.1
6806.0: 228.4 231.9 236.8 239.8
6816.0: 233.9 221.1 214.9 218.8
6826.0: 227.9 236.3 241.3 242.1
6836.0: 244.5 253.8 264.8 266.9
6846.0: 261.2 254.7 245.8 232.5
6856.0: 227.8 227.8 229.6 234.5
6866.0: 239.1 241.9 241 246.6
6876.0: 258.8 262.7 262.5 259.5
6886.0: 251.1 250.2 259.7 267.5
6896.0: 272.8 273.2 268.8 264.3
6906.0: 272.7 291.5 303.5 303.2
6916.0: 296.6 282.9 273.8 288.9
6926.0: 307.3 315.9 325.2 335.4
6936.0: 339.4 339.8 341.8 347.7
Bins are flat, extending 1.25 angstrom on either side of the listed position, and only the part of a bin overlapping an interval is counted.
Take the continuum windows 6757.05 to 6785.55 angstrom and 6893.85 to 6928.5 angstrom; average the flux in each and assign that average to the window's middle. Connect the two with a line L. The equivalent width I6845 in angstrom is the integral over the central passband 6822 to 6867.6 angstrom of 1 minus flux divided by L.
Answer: 3.0 angstrom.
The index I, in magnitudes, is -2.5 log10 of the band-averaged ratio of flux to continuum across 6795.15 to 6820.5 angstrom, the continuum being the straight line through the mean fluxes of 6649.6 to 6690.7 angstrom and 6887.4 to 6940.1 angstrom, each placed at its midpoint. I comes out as 0.20 mag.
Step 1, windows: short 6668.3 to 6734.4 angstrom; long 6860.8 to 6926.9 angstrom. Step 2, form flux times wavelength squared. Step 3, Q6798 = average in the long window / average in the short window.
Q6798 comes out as 1.24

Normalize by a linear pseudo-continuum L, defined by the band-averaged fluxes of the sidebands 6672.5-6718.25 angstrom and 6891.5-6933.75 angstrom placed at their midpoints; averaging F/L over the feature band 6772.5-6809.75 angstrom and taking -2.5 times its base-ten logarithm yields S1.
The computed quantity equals 0.15 mag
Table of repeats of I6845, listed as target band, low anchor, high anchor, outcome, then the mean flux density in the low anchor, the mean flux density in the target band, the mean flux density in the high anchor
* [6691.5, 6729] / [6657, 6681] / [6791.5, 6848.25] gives 4.0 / 254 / 222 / 235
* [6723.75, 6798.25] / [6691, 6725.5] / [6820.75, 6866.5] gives 3.8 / 224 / 219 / 241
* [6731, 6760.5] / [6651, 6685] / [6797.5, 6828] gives 2.7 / 250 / 215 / 227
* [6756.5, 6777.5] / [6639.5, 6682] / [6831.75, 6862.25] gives 2.0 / 260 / 228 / 246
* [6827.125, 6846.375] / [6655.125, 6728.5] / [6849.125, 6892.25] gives -0.6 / 233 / 251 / 245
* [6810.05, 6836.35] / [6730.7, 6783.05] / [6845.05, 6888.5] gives 0.5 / 222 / 232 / 246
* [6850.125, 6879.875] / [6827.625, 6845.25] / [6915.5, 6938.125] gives 3.1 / 251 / 241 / 309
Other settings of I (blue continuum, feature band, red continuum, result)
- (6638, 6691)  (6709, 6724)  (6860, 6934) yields 0.17 mag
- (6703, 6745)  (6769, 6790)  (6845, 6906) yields 0.01 mag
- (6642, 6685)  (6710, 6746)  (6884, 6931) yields 0.22 mag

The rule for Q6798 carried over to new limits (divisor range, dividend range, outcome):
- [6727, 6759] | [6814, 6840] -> 1.12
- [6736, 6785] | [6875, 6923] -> 1.27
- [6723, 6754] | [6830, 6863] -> 1.19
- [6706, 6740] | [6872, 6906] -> 1.27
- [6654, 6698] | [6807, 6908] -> 1.09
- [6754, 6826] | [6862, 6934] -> 1.26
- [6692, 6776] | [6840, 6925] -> 1.24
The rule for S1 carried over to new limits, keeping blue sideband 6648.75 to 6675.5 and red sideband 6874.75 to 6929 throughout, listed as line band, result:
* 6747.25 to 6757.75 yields 0.24 mag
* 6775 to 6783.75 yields 0.12 mag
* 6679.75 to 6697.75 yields 0.16 mag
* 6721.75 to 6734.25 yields 0.26 mag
